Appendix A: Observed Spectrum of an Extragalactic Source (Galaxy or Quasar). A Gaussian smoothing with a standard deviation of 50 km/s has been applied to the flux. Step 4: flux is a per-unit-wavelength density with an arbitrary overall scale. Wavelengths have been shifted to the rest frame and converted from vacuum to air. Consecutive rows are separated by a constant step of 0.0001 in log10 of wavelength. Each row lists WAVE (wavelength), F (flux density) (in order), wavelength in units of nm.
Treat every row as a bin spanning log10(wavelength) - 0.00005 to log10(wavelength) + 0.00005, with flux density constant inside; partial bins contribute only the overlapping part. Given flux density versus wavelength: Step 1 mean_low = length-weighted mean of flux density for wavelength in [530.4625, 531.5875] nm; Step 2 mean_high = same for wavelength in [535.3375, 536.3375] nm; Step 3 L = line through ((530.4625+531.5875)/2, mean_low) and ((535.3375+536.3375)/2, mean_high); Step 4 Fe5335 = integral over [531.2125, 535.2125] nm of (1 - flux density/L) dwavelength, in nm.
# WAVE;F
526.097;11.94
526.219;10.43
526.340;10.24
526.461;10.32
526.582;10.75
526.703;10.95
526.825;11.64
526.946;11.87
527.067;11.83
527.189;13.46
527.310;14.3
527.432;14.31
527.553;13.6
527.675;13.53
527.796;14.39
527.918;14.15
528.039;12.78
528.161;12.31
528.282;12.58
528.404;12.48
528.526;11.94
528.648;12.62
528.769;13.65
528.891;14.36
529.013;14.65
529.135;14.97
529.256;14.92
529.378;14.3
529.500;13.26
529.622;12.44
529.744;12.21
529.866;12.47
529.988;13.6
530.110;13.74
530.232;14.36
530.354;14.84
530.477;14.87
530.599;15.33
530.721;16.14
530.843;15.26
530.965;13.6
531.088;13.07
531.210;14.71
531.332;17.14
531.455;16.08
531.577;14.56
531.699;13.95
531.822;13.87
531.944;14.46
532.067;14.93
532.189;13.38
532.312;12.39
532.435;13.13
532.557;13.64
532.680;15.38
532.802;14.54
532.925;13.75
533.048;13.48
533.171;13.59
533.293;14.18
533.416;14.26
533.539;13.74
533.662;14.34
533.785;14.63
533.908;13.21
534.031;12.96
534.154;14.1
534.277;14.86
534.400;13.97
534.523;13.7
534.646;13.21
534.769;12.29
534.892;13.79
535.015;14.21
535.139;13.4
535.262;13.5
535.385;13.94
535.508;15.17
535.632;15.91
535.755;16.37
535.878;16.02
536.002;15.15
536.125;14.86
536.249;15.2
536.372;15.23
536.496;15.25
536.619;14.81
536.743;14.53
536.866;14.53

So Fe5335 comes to 0.31 nm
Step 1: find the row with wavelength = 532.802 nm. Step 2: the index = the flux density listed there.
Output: 14.54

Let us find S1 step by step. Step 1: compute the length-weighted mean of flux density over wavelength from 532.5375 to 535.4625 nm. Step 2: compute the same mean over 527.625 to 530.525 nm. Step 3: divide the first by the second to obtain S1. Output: 1.02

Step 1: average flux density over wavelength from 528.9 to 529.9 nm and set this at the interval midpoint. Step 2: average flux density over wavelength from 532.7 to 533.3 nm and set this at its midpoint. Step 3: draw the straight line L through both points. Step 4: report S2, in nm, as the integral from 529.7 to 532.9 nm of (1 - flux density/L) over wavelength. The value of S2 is -0.10 nm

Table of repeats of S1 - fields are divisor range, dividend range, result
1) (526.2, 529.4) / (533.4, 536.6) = 1.11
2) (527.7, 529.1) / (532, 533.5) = 1.04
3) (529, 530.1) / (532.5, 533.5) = 1.04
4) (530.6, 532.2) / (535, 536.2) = 1.01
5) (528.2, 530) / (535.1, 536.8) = 1.12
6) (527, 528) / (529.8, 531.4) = 1.06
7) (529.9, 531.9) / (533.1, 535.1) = 0.94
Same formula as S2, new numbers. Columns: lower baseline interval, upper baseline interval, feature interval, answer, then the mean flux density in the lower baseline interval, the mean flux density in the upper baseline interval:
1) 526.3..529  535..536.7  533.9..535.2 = 0.09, 12.7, 14.9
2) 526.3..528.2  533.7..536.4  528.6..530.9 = -0.17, 12.6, 14.3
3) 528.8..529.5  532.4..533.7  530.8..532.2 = -0.04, 14.5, 14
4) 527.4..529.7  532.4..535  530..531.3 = -0.09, 13.5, 13.9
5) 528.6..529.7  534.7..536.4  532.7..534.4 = 0.05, 13.9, 14.6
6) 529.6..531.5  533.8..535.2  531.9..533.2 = 0.01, 14.4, 13.6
